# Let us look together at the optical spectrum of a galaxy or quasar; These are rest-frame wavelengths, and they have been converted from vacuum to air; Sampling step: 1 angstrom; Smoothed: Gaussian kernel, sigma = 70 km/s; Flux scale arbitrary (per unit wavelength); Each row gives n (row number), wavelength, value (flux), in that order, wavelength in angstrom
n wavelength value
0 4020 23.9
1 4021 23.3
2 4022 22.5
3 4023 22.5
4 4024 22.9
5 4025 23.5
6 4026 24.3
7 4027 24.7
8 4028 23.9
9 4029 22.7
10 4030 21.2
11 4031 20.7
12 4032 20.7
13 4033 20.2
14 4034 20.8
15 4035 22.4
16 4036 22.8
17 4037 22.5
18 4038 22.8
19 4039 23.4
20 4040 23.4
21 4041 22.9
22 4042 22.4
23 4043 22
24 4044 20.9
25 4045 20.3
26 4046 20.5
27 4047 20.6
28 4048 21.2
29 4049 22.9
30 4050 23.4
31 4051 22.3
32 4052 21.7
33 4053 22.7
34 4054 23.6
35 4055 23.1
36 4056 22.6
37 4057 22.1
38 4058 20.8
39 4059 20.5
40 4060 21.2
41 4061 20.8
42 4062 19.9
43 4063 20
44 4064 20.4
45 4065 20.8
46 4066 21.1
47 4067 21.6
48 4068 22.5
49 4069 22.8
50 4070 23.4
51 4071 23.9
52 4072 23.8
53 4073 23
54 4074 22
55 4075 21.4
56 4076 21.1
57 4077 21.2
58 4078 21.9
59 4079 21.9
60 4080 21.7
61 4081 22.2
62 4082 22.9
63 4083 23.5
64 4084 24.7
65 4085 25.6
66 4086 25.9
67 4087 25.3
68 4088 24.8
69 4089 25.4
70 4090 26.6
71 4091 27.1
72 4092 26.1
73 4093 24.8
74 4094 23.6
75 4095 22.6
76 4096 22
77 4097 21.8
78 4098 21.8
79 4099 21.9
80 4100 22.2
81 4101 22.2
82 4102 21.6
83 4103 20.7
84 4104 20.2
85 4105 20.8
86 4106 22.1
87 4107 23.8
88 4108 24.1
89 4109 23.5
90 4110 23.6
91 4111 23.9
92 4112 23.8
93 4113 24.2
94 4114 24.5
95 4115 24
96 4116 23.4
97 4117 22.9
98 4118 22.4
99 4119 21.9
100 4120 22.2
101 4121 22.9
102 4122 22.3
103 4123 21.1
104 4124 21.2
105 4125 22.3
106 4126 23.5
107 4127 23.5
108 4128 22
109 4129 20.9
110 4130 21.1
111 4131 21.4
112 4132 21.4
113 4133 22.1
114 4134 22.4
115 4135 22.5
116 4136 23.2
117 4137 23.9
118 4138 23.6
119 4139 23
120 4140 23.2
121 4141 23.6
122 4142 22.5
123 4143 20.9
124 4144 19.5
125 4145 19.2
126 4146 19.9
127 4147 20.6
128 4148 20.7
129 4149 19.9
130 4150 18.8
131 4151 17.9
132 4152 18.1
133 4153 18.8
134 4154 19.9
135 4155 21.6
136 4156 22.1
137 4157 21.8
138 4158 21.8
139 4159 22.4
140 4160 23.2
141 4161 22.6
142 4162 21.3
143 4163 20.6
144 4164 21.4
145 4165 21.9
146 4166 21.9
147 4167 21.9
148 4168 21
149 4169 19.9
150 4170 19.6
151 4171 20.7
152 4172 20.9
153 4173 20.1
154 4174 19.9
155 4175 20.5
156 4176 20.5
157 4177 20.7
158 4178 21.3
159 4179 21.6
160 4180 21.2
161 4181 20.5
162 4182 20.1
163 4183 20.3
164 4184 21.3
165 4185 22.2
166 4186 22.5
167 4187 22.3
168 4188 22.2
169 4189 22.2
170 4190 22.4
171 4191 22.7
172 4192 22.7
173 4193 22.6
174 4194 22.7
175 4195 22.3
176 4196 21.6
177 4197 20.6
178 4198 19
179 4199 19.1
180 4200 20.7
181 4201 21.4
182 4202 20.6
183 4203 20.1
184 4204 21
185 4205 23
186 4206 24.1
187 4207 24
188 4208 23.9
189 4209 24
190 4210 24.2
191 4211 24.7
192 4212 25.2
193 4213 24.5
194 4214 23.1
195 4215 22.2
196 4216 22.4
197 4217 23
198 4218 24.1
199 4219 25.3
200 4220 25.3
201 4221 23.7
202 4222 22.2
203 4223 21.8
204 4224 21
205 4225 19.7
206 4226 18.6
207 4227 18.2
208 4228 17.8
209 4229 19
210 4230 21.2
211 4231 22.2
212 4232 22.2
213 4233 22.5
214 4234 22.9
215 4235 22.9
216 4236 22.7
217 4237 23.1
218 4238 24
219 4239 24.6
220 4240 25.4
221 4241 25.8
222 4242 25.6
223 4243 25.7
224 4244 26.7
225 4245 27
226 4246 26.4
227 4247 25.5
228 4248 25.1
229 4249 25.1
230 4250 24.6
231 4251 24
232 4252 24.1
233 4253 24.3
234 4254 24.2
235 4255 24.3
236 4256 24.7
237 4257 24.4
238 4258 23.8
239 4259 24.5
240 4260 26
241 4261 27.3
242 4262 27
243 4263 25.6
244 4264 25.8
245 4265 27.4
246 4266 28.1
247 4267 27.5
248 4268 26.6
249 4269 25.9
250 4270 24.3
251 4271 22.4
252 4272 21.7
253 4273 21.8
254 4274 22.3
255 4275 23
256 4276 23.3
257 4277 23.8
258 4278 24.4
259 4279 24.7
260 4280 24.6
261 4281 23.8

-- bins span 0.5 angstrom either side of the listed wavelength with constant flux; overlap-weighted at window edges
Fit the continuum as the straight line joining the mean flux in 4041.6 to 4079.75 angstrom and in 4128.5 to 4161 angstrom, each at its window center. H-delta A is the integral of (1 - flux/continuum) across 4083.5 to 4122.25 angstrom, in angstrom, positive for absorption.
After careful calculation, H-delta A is -3.3 angstrom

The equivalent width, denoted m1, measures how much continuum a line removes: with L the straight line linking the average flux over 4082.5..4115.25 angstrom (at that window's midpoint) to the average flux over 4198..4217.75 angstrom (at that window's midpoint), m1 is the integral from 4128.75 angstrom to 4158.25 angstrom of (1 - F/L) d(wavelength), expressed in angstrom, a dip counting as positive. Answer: 2.5 angstrom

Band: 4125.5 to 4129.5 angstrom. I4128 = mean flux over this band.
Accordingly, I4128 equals 22.5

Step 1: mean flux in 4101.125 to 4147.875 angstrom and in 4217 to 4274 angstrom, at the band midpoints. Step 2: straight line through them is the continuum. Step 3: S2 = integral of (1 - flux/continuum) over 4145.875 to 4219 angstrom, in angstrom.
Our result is 4.9 angstrom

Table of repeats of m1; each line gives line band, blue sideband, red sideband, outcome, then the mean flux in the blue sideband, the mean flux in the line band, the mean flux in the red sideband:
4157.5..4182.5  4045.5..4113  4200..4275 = 2.3 angstrom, 22.6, 21.1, 23.7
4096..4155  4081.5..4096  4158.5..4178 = 3.0 angstrom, 24.8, 21.9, 21.1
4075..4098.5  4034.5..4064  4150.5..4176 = -2.3 angstrom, 21.9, 23.6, 20.9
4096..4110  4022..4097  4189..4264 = 0.4 angstrom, 22.6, 22.1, 23.3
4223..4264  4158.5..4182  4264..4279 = -0.3 angstrom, 21.1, 23.7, 24.5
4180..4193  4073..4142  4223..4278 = 0.9 angstrom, 22.9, 21.8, 23.9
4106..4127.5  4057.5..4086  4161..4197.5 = -1.3 angstrom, 22.1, 23.1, 21.4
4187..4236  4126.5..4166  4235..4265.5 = 3.3 angstrom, 21.4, 22.1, 25.1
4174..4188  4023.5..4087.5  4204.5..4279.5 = 1.3 angstrom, 22.3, 21.1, 23.9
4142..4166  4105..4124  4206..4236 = 2.2 angstrom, 23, 20.7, 22.5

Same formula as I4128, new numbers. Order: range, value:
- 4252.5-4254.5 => 24.2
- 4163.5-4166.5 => 21.7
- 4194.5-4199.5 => 20.5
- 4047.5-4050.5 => 22.5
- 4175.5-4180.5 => 21.1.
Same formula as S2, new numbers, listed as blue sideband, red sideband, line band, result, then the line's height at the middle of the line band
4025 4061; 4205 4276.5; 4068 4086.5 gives -0.4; 22.4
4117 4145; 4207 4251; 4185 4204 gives 1.2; 23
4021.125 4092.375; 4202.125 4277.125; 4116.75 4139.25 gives 0.7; 23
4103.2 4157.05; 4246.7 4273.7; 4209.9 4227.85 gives 1.1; 24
